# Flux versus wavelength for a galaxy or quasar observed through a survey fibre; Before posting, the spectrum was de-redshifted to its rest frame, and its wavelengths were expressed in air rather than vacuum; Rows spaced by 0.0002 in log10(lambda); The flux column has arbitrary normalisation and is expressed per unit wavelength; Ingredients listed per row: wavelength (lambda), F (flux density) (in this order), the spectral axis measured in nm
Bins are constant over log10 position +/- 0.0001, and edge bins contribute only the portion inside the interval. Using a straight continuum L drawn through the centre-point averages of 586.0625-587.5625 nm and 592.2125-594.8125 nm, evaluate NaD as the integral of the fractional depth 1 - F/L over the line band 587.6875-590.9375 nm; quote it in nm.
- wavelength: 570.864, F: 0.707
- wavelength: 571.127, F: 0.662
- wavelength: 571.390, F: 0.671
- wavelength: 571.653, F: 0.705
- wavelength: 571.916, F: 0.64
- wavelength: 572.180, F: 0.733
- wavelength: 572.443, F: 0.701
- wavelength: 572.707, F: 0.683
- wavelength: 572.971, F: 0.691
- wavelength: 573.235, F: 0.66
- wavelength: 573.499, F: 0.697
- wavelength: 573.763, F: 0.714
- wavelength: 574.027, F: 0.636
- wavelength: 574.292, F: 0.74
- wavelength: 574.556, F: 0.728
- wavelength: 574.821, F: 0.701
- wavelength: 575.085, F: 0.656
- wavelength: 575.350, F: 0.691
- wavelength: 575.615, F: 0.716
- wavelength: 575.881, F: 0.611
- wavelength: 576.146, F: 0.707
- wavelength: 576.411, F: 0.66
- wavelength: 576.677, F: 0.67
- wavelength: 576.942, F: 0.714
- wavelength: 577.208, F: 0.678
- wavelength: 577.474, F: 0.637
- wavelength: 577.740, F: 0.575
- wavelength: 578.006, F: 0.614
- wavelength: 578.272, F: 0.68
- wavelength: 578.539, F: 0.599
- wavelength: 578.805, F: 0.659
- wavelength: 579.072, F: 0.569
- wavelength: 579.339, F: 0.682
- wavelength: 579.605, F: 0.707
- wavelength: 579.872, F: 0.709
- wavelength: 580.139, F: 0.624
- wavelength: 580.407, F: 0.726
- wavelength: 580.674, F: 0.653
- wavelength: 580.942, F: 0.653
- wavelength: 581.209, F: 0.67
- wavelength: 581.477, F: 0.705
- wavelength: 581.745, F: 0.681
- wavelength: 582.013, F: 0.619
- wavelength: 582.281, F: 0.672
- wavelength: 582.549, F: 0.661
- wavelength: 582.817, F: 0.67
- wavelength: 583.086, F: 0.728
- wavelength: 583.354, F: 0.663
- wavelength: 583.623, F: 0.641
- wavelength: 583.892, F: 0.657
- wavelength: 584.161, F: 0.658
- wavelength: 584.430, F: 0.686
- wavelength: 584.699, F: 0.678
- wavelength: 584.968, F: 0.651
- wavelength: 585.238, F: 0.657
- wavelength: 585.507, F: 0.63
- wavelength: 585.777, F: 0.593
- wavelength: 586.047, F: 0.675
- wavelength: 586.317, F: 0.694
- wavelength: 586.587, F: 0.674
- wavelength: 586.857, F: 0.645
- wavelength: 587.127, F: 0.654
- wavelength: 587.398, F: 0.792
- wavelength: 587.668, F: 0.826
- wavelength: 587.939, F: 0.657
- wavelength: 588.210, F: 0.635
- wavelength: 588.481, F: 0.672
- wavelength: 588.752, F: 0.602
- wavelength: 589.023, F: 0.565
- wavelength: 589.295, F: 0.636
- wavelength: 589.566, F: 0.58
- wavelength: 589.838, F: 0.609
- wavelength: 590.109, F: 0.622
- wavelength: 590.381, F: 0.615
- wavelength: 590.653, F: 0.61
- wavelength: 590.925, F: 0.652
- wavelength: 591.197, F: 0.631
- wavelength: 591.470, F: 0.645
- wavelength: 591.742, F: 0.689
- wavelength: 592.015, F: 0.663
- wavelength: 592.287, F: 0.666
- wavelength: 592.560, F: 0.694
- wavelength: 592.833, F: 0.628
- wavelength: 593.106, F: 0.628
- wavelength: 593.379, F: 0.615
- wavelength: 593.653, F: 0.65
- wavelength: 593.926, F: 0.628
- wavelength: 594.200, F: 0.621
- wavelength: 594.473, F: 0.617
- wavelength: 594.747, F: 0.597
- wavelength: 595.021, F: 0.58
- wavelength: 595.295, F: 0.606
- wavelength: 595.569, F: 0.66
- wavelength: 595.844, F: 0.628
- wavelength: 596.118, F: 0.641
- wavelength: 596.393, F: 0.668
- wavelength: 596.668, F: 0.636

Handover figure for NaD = 0.214 nm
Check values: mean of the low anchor 0.693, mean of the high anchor 0.635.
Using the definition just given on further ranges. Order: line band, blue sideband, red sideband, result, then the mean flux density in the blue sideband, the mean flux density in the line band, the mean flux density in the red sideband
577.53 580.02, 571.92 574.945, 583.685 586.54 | 0.128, 0.696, 0.644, 0.658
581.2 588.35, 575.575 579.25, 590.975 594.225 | -0.282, 0.648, 0.673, 0.647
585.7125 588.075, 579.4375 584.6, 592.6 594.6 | -0.138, 0.673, 0.693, 0.63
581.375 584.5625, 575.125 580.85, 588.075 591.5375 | -0.128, 0.661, 0.67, 0.621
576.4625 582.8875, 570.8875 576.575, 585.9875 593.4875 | 0.136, 0.686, 0.659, 0.653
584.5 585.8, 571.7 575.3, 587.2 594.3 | 0.027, 0.691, 0.648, 0.647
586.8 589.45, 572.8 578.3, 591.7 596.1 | -0.086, 0.675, 0.668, 0.635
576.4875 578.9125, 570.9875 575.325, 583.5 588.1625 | 0.128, 0.689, 0.647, 0.674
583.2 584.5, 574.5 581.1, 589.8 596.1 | -0.018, 0.664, 0.661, 0.633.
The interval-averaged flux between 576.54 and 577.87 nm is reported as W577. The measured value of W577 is 0.655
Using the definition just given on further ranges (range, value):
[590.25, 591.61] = 0.631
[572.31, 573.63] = 0.686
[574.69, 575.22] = 0.679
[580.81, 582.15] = 0.666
